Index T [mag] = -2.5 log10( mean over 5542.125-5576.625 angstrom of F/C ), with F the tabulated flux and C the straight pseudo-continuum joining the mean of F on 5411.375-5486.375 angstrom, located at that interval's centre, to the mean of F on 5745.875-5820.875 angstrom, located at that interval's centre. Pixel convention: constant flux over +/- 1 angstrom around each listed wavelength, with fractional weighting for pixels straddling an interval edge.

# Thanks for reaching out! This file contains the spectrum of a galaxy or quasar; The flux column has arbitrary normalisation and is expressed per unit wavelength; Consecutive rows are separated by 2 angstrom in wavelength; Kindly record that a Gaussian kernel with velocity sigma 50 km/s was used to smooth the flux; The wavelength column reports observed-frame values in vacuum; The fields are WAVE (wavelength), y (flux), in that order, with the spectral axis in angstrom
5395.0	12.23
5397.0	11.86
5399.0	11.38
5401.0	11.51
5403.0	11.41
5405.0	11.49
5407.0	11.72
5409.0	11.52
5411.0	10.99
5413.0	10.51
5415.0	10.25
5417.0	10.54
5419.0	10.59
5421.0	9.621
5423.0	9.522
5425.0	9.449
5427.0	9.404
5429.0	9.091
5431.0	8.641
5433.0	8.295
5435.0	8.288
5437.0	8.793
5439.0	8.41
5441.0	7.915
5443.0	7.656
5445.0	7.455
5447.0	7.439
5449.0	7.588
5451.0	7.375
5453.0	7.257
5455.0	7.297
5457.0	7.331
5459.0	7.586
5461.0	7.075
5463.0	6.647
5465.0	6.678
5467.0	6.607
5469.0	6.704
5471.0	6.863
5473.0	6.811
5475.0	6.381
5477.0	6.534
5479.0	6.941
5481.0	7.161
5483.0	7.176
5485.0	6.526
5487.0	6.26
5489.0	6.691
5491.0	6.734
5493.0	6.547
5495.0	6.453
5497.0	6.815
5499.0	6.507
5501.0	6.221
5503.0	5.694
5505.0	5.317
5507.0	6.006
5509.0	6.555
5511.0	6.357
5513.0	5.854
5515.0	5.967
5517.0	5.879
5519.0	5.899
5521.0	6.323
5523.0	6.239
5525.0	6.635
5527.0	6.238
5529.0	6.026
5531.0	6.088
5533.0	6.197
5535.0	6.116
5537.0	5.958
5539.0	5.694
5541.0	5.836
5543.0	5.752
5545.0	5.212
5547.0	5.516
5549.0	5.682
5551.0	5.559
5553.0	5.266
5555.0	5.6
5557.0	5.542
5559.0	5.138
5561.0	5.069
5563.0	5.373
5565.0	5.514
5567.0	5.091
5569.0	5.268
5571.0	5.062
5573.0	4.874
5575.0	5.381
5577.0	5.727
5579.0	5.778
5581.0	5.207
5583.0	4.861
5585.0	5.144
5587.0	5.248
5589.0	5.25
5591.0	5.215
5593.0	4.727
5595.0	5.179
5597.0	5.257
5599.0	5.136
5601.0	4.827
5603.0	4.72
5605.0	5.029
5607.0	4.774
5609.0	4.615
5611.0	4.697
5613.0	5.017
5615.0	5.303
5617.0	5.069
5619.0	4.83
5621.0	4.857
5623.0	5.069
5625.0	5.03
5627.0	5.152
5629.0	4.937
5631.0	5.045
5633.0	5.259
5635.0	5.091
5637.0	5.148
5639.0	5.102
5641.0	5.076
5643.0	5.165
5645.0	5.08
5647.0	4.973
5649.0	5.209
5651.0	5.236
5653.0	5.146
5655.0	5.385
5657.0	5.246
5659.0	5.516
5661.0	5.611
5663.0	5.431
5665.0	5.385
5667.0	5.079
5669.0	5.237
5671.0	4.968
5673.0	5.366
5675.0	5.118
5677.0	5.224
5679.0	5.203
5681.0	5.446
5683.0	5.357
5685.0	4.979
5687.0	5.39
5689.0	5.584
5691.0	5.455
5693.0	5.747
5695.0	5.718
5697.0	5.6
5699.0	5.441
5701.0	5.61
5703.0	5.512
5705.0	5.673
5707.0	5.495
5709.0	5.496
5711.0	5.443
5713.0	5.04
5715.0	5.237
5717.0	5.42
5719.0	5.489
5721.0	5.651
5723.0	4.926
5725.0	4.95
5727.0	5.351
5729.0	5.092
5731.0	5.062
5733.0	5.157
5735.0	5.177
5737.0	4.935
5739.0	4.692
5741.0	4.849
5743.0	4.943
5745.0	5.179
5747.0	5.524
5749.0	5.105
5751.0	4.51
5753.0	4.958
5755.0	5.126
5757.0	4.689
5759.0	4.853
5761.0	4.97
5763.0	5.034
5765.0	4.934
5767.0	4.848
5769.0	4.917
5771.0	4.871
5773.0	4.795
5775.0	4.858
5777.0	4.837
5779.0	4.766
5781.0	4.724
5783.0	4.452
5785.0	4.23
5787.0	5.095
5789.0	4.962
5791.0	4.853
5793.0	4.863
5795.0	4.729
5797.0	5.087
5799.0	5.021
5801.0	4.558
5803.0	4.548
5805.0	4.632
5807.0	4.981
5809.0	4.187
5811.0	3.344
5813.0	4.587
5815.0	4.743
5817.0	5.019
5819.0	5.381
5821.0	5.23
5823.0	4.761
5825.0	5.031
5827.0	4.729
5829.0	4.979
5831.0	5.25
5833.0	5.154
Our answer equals 0.28 mag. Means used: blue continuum 7.97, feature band 5.35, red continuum 4.81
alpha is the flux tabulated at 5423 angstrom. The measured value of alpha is 9.522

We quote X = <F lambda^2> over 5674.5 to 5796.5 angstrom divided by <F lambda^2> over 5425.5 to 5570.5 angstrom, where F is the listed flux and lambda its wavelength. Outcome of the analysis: 0.8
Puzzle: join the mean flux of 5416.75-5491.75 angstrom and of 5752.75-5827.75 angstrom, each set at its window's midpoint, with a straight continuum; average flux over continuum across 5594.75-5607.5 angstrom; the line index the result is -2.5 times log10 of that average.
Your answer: 0.28 mag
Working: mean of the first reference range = 7.69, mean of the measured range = 4.99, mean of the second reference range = 4.79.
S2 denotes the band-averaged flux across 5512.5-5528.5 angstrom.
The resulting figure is 6.13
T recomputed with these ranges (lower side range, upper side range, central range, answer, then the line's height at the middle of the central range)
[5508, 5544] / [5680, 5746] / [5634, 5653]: 0.096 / 5.6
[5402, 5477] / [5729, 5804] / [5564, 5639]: 0.303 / 6.73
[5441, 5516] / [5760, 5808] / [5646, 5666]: 0.062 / 5.62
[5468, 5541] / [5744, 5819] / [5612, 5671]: 0.084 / 5.58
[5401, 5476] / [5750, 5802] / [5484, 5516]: 0.252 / 7.92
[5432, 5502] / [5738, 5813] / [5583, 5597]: 0.207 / 6.19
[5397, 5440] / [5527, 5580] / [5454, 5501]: 0.194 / 8.12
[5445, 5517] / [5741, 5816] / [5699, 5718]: -0.040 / 5.24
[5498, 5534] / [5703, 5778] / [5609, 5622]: 0.148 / 5.66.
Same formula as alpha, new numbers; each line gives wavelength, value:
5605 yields 5.029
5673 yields 5.366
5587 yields 5.248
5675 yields 5.118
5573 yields 4.874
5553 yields 5.266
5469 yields 6.704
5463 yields 6.647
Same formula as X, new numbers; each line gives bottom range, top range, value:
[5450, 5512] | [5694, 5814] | 0.82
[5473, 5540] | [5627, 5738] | 0.89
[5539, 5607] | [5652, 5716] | 1.06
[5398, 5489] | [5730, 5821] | 0.65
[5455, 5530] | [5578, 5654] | 0.81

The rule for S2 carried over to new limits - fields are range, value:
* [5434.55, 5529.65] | 6.78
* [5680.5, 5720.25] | 5.46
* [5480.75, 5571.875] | 5.96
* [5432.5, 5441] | 8.39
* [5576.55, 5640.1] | 5.07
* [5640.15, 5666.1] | 5.27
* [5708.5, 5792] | 5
